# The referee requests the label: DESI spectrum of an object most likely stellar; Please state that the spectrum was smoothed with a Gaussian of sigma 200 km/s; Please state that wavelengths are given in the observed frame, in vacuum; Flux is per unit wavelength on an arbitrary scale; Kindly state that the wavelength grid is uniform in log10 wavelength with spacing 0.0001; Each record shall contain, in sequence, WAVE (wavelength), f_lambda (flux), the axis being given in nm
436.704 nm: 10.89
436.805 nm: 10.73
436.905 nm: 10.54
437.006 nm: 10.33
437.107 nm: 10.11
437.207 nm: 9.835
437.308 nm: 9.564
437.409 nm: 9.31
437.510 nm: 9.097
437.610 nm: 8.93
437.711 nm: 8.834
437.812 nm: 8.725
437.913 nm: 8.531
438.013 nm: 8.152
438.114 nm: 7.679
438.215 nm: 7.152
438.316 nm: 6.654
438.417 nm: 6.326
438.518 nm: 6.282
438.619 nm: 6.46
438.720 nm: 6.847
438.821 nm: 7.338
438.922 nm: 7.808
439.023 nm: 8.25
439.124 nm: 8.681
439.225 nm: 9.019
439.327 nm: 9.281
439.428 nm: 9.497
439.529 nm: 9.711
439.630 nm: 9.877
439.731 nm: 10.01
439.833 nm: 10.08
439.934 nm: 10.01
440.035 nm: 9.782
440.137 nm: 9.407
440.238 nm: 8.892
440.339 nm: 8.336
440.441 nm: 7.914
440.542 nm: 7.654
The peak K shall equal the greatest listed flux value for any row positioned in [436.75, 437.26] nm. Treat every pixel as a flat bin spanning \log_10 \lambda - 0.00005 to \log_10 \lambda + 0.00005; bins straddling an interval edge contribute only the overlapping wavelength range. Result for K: 10.73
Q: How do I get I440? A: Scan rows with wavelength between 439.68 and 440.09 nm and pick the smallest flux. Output 9.782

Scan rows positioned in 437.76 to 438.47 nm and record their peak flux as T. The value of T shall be 8.725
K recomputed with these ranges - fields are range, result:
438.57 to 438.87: 7.338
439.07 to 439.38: 9.281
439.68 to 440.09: 10.08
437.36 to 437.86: 9.31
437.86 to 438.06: 8.531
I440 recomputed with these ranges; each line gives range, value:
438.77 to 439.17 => 7.338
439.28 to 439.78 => 9.281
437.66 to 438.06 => 8.152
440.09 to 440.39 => 8.336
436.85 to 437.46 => 9.31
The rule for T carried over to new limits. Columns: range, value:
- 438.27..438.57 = 6.654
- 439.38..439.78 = 10.01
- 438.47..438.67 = 6.46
